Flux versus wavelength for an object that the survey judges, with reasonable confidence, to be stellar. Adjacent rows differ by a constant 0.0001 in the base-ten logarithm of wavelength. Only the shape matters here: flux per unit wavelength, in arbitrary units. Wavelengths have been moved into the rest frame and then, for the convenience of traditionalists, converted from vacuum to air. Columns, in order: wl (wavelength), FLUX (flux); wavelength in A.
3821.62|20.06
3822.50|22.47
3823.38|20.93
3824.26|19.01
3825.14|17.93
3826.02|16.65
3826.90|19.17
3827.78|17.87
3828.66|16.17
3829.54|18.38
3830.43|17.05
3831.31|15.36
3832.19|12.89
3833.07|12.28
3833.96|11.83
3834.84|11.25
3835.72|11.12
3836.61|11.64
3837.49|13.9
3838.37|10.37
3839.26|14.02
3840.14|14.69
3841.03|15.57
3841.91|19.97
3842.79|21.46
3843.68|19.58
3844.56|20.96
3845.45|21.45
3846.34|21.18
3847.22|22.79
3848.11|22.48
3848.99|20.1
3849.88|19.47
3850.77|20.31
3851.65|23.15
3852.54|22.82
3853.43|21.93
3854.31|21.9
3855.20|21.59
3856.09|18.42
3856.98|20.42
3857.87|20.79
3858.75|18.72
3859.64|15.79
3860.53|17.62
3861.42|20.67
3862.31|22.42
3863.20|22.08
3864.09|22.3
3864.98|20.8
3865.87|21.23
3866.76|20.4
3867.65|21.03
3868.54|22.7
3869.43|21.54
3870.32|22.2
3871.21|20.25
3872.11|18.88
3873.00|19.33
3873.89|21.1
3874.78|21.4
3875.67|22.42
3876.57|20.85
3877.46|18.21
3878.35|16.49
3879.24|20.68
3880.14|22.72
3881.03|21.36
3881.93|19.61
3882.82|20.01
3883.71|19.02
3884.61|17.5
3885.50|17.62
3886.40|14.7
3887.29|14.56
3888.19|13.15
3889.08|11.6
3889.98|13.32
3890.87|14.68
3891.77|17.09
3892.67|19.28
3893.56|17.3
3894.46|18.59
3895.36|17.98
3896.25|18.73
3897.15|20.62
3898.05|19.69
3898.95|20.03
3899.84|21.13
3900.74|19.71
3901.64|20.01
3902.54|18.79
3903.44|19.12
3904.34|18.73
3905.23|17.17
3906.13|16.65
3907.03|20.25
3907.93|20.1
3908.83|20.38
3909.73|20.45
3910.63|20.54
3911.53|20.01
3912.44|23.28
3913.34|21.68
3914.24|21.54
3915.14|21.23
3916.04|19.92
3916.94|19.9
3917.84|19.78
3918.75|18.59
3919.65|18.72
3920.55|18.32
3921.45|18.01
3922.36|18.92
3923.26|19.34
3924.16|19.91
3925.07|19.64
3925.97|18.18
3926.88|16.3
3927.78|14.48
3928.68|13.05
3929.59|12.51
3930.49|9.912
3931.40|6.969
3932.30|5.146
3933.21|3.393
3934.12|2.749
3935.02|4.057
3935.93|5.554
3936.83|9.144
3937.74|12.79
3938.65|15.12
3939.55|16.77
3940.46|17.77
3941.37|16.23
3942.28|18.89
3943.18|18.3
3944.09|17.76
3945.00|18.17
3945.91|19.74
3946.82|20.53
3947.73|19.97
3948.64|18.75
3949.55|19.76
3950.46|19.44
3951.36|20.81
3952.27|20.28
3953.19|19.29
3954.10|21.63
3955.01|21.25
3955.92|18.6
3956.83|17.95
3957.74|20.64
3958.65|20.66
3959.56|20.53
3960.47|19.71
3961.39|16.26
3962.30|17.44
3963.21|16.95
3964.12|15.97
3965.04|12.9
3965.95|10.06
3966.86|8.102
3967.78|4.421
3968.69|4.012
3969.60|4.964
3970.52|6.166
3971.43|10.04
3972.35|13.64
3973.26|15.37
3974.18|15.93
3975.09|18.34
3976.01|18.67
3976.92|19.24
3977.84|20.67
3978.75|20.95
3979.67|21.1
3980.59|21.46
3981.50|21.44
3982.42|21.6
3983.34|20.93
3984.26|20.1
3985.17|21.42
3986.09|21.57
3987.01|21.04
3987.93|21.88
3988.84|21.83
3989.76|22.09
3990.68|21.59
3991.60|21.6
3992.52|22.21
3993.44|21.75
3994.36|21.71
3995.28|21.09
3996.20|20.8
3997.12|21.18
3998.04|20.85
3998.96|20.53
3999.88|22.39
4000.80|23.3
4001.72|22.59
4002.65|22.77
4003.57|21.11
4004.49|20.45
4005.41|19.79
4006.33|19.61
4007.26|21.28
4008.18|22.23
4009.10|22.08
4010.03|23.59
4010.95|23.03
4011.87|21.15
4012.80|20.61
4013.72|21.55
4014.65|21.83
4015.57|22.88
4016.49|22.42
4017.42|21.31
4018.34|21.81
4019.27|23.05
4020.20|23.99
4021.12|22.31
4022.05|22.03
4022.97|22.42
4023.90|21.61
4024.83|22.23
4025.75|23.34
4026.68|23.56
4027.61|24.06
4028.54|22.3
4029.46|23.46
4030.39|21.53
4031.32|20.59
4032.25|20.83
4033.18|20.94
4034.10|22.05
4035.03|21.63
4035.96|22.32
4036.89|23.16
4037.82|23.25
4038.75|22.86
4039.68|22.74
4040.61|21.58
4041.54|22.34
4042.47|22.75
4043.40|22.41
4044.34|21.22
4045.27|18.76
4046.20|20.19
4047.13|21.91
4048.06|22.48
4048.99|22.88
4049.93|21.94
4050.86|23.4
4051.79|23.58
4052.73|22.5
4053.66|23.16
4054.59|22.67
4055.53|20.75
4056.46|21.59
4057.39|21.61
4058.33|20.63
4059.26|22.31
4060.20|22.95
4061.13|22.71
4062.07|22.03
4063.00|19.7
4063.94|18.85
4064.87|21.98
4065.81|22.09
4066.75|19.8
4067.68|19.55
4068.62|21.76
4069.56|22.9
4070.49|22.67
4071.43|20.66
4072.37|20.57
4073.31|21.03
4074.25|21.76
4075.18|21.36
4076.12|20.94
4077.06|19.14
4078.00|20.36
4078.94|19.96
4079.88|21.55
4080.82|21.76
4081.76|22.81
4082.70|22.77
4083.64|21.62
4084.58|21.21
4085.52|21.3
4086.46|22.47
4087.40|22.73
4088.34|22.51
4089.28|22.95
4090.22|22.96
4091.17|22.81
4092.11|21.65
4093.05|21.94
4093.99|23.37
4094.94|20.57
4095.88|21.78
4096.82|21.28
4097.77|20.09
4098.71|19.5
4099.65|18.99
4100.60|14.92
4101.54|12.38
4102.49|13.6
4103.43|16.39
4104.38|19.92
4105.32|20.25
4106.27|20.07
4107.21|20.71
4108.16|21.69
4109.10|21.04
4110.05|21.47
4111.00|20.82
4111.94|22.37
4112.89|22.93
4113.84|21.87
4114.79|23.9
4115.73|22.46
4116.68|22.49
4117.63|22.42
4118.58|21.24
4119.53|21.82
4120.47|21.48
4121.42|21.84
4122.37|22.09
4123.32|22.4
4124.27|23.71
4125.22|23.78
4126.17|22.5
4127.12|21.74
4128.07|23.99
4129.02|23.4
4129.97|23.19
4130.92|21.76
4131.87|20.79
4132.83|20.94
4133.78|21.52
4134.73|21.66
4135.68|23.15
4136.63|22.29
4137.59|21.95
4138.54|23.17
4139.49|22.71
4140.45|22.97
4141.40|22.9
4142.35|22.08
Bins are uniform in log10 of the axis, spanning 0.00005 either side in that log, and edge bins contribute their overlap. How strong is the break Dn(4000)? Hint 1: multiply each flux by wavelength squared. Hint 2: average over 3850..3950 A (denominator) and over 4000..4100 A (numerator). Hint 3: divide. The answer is 1.3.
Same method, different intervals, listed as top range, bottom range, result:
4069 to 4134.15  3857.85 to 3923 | 1.23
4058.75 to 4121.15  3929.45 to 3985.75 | 1.43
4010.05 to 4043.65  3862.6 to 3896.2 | 1.26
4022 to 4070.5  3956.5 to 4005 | 1.24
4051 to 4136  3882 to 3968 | 1.37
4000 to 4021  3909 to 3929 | 1.20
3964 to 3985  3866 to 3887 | 0.80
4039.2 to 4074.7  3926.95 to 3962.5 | 1.46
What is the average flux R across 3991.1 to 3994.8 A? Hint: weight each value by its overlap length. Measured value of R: 21.8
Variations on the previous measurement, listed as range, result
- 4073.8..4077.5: 20.8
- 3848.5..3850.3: 19.9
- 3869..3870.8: 21.9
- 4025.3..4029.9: 23.3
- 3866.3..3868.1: 20.7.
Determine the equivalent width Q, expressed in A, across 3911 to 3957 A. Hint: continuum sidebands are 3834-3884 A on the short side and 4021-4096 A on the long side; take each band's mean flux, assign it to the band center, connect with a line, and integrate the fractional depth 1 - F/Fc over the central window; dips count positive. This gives 8.4 A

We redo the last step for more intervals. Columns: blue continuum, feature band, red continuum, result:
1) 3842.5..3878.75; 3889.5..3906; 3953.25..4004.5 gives 1.3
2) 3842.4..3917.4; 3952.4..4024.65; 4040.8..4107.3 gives 3.9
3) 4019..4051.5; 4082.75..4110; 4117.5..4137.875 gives 2.2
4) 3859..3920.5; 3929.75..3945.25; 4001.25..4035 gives 6.7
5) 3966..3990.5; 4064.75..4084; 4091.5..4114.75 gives -2.0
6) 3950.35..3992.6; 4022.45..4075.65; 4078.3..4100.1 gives -4.2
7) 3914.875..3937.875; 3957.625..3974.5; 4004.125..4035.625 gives 4.0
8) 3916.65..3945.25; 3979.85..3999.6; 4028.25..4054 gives -3.0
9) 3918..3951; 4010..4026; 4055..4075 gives -2.6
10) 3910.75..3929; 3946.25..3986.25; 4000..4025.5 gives 6.4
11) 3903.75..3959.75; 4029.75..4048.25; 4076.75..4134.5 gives -1.9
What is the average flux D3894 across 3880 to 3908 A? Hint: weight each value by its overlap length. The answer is 18.1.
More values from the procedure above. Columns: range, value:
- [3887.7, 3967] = 17.1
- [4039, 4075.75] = 21.7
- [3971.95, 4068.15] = 21.5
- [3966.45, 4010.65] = 19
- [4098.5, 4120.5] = 20.2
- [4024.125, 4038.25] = 22.3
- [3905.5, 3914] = 20.3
